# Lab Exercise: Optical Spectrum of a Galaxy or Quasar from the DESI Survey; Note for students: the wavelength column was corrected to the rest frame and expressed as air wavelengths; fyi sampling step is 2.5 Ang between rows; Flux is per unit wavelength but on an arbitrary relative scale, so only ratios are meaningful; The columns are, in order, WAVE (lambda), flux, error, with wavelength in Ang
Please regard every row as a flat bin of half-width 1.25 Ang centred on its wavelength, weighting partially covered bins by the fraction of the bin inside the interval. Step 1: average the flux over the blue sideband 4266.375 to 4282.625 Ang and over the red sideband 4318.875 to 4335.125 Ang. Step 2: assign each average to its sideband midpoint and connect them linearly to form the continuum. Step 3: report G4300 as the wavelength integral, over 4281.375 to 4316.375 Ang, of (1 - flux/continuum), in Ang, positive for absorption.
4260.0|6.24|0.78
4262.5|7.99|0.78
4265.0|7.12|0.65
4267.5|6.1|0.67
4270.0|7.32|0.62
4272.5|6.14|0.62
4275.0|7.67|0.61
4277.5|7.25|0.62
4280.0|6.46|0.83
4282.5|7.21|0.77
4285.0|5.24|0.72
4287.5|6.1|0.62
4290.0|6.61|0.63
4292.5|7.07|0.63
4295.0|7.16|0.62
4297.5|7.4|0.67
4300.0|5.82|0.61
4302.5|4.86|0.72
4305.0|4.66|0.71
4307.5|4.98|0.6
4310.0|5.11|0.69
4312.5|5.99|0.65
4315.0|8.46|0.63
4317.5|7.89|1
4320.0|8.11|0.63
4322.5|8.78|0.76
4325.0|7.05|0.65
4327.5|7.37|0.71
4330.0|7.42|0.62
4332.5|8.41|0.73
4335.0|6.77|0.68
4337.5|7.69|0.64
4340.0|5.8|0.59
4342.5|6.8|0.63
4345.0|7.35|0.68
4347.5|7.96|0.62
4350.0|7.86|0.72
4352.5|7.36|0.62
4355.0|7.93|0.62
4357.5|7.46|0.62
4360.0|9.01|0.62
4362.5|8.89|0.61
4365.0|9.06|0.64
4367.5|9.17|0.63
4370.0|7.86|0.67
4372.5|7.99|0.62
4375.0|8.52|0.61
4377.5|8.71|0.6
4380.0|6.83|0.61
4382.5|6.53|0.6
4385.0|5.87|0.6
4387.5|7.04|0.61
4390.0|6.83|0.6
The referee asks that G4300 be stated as 5.19 Ang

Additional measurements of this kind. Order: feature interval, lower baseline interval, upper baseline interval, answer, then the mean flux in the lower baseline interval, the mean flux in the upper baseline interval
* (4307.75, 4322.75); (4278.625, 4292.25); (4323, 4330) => 0.03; 6.39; 7.42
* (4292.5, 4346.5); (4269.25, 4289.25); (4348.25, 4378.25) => 4.29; 6.66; 8.31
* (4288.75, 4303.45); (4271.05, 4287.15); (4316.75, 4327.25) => 1.25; 6.64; 7.9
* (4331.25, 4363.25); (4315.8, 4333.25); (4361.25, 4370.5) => 2.95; 7.86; 8.82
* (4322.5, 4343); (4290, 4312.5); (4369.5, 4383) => -1.75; 5.93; 7.8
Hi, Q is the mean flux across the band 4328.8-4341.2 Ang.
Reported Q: 7.22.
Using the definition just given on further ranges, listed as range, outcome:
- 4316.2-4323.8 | 8.25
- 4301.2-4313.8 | 5.14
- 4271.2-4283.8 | 6.94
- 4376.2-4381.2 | 7.79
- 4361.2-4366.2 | 8.97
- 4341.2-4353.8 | 7.46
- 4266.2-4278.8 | 6.9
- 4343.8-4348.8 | 7.66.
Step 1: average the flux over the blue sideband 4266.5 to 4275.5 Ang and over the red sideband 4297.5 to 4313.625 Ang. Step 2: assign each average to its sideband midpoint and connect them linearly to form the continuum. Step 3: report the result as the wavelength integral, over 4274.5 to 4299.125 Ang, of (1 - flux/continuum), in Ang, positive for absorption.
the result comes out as -2.63 Ang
